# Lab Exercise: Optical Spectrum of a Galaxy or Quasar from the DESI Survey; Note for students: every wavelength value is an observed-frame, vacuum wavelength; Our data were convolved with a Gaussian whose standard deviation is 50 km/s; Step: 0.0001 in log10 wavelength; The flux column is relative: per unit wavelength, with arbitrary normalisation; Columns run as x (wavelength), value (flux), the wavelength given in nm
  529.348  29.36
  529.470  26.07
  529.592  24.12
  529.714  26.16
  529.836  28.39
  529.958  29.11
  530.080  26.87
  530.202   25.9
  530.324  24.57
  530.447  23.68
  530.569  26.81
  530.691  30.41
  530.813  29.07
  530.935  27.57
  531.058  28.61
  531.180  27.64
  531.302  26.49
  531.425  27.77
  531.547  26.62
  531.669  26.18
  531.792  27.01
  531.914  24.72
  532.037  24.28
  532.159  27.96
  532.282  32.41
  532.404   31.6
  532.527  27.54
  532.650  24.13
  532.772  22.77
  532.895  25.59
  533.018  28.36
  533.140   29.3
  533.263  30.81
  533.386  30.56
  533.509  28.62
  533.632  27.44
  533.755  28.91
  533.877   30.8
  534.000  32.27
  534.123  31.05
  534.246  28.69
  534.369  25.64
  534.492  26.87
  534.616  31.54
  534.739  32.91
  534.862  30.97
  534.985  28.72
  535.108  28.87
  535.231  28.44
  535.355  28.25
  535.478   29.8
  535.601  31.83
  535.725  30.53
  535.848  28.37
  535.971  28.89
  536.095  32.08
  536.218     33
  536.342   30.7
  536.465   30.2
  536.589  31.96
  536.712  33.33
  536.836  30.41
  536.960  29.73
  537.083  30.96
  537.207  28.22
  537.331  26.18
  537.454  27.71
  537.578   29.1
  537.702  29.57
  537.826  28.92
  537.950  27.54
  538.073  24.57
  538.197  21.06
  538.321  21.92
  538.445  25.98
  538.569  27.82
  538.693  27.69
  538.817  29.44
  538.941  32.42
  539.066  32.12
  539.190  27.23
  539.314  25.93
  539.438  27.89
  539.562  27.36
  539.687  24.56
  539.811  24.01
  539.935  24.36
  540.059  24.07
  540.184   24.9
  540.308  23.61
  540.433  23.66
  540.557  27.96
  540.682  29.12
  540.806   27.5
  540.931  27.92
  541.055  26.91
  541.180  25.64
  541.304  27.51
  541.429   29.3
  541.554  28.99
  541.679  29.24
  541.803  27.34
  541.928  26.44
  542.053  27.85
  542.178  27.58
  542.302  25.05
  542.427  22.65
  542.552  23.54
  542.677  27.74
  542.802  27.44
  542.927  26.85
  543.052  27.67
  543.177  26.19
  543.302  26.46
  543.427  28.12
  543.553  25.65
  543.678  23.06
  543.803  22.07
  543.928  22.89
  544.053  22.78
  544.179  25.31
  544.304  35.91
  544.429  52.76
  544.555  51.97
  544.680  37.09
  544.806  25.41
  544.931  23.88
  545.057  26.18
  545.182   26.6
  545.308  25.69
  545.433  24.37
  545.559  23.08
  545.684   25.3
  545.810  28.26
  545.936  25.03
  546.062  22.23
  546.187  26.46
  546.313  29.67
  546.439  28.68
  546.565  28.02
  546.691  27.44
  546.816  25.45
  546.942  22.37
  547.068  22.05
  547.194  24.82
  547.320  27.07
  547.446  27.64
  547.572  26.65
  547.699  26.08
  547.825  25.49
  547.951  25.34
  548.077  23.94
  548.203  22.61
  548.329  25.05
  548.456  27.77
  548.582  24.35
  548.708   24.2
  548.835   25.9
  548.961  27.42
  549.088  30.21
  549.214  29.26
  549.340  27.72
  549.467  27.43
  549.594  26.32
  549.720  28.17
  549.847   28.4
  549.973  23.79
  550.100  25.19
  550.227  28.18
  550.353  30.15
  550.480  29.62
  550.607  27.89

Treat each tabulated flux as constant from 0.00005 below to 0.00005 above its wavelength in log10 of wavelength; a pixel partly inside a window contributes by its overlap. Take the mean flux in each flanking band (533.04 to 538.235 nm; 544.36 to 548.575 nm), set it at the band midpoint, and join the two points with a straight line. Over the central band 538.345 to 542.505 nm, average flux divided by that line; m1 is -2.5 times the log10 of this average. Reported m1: 0.066 mag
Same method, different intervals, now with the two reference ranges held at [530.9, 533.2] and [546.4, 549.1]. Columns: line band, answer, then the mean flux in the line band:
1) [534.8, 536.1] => -0.11 mag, 29.6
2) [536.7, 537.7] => -0.10 mag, 29.3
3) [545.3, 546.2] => 0.04 mag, 25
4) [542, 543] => 0.00 mag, 26.1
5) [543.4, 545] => -0.17 mag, 30.6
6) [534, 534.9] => -0.11 mag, 29.8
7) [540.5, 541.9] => -0.06 mag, 27.9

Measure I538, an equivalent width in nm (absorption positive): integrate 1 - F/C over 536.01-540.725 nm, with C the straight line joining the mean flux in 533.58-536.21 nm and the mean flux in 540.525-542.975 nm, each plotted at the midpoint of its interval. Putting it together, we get 0.10 nm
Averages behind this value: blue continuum 29.7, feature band 27.8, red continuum 27.1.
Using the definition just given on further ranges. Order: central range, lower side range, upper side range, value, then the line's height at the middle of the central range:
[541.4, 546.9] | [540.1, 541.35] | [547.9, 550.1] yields -0.27 nm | 26.4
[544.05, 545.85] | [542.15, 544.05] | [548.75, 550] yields -0.32 nm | 26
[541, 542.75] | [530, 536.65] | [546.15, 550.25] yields 0.03 nm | 27.3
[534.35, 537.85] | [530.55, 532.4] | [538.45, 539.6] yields -0.20 nm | 28.2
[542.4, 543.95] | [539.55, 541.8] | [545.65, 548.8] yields 0.04 nm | 26.2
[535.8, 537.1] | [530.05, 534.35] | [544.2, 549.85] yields -0.15 nm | 27.7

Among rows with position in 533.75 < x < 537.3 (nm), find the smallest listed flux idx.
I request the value 25.64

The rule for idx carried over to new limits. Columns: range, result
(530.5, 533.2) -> 22.77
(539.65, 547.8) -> 22.05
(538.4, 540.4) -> 23.61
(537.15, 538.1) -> 24.57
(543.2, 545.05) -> 22.07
